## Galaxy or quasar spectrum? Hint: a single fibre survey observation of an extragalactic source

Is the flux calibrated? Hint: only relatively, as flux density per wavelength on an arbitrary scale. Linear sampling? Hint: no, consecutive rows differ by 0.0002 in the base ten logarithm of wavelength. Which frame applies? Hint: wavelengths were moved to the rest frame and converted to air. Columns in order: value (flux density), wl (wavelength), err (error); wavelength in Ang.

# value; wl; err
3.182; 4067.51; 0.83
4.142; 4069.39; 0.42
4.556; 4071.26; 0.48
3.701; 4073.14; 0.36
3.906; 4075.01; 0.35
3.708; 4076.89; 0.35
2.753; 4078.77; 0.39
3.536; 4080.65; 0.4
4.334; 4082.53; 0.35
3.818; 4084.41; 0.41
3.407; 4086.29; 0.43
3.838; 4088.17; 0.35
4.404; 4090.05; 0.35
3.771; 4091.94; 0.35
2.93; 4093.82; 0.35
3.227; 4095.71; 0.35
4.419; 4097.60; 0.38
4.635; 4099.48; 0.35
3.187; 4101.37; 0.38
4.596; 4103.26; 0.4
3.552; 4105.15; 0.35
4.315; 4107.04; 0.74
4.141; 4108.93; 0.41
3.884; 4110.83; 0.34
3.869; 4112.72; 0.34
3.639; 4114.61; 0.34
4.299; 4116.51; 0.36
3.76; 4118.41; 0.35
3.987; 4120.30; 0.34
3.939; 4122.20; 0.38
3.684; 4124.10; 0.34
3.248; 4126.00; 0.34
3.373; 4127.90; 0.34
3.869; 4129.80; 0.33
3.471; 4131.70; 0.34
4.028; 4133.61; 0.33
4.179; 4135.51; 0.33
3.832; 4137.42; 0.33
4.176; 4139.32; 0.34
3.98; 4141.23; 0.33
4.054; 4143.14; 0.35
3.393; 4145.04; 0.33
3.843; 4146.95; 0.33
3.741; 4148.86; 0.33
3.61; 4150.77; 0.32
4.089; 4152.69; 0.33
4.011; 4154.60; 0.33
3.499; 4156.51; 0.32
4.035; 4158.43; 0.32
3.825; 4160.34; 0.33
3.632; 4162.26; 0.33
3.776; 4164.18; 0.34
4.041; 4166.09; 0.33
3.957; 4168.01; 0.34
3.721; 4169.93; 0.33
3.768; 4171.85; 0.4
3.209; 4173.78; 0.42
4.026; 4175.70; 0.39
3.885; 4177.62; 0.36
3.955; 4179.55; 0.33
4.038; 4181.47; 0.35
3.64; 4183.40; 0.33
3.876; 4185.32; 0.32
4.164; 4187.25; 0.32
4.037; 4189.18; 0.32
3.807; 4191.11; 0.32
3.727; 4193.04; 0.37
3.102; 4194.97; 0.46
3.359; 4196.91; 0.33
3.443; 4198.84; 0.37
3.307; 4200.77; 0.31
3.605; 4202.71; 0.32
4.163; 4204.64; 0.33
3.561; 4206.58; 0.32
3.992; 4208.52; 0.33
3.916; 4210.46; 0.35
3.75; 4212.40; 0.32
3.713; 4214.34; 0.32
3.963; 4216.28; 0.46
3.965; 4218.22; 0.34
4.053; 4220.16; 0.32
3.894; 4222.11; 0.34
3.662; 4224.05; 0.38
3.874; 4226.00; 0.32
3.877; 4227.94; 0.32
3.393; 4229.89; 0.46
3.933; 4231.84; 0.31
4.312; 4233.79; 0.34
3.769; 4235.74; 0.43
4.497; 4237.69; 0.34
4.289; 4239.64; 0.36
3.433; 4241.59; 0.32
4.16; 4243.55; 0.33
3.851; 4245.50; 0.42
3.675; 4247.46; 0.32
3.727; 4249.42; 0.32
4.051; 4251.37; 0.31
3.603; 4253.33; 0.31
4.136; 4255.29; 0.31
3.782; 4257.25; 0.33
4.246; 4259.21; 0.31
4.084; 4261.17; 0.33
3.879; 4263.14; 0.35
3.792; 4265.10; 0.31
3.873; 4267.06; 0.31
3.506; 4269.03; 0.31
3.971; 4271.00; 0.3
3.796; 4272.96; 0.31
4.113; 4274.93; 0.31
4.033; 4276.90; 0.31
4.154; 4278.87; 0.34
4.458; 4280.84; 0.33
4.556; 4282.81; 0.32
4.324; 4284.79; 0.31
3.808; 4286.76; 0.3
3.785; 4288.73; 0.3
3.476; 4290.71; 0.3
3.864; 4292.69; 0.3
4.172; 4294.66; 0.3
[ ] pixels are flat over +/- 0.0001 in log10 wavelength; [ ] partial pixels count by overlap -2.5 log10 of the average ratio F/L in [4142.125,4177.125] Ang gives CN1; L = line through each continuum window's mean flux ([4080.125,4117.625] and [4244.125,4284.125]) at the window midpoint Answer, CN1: 0.04 mag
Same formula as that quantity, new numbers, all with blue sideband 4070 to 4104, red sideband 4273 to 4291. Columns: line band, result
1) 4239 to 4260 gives 0.04 mag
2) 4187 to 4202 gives 0.11 mag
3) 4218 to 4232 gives 0.05 mag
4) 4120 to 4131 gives 0.06 mag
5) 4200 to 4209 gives 0.07 mag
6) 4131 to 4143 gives -0.02 mag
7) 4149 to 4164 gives 0.03 mag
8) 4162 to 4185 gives 0.03 mag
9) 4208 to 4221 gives 0.02 mag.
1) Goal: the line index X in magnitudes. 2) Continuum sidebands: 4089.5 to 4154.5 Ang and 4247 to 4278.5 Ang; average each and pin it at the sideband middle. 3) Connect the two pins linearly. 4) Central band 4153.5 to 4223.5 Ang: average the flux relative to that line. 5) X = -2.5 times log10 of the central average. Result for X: 0.025 mag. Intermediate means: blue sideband 3.85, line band 3.79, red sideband 3.9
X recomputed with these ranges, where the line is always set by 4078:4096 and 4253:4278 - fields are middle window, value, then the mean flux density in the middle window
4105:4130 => -0.046 mag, 3.83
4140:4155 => -0.033 mag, 3.84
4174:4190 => -0.039 mag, 3.92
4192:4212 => 0.056 mag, 3.62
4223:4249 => -0.008 mag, 3.9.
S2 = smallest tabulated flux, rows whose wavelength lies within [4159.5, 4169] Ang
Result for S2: 3.632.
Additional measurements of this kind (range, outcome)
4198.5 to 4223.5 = 3.307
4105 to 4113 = 3.552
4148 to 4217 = 3.102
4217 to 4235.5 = 3.393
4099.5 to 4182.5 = 3.187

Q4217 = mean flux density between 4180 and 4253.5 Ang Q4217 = 3.82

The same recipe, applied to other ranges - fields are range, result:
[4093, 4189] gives 3.84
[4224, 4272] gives 3.9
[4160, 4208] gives 3.75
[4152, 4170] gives 3.86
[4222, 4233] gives 3.77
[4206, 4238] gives 3.88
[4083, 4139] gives 3.85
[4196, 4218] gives 3.72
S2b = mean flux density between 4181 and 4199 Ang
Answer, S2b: 3.72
